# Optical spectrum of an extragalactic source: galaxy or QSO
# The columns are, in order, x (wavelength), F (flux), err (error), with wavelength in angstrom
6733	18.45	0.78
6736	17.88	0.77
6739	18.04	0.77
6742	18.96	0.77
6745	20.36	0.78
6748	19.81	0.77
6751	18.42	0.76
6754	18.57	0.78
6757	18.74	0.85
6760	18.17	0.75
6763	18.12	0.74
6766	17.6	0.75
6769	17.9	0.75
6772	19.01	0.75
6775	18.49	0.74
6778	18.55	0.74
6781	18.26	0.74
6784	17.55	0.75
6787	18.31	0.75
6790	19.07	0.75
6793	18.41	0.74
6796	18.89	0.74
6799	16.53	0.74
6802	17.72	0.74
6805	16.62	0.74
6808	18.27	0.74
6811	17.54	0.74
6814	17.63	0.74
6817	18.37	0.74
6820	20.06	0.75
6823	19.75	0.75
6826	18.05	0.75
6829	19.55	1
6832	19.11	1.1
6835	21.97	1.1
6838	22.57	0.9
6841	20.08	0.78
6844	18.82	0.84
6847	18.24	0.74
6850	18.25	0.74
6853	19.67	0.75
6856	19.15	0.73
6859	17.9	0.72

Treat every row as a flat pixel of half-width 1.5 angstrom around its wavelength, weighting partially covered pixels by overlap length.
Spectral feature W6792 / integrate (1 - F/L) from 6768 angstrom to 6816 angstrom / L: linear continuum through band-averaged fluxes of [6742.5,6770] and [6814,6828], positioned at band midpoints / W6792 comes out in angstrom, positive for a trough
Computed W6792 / 1.9 angstrom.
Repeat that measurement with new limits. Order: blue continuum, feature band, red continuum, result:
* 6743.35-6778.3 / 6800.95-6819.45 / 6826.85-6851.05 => 1.5 angstrom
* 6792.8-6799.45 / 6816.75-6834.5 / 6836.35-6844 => 0.5 angstrom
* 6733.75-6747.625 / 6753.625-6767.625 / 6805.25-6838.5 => 0.5 angstrom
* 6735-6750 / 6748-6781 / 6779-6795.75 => 0.5 angstrom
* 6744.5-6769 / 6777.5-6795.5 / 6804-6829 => 0.1 angstrom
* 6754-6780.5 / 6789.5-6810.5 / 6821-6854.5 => 1.2 angstrom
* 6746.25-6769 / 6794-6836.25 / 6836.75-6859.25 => 1.1 angstrom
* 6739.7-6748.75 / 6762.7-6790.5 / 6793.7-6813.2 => 0.3 angstrom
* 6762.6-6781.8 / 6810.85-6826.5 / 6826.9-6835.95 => 0.7 angstrom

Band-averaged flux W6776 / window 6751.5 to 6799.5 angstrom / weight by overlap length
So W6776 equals 18.3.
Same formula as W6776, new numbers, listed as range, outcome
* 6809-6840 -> 19.5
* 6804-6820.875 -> 18.1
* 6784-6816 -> 17.9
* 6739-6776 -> 18.7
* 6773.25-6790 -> 18.3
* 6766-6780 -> 18.4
